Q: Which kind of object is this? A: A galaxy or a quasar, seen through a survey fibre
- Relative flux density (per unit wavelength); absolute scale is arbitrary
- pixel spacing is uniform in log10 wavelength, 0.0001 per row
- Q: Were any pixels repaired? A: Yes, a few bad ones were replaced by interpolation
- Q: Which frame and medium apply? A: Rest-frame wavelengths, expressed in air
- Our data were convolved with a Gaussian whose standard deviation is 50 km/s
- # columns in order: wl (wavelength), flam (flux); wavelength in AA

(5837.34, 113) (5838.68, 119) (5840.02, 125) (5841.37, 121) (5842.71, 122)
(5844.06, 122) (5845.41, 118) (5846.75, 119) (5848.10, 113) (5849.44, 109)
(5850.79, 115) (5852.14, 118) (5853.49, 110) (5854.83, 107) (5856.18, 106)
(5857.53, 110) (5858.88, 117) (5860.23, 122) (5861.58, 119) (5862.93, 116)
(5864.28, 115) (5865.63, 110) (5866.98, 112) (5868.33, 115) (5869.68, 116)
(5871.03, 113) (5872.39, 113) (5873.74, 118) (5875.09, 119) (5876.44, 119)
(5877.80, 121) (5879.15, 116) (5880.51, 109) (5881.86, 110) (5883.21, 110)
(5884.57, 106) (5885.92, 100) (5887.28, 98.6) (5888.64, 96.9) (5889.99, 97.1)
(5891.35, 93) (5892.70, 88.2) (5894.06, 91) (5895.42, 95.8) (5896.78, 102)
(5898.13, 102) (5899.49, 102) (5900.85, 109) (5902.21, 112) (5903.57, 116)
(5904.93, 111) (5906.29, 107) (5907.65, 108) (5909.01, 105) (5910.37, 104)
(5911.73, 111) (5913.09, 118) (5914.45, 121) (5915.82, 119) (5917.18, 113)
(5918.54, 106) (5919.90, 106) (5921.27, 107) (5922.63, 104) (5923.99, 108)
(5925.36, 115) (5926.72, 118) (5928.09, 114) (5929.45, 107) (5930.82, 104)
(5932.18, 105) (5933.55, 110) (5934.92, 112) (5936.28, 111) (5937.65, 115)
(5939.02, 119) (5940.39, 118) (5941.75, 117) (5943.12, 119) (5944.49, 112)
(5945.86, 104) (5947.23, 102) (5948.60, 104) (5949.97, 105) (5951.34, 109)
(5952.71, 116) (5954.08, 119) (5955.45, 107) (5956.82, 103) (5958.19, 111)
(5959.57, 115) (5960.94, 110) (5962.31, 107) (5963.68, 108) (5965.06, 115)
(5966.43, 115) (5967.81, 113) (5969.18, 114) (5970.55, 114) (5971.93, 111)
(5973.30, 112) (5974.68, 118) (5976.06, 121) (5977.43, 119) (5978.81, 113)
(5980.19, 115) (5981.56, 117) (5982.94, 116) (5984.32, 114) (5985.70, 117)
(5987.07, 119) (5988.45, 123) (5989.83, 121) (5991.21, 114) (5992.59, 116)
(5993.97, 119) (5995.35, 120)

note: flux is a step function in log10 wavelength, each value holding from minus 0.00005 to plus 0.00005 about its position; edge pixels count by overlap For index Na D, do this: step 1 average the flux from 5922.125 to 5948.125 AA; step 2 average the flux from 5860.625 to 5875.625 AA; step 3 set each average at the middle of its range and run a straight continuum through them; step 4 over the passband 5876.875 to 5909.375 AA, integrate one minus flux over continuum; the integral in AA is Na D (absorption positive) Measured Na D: 2.6 AA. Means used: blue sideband 115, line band 105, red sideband 111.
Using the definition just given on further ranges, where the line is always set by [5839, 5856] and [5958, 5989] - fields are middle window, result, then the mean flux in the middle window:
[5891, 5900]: 1.5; 96.4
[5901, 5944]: 1.4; 112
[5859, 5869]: 0.0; 116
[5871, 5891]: 1.1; 109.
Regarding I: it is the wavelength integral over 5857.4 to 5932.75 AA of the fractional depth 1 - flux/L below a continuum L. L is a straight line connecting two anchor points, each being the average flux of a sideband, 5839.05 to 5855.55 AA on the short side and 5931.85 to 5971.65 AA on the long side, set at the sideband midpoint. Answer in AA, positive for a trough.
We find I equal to 3.3 AA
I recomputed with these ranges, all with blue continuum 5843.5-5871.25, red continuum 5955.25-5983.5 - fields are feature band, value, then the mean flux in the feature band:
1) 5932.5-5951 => 0.36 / 111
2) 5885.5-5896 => 1.76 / 94.9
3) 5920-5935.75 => 0.59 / 109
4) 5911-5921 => 0.05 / 113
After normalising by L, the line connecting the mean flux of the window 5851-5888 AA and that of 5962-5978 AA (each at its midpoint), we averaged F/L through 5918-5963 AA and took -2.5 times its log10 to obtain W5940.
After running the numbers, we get 0.03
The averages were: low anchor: 113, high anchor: 114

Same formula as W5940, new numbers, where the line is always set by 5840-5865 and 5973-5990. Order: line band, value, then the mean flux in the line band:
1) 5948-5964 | 0.07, 110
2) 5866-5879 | 0.00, 116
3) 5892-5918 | 0.09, 107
